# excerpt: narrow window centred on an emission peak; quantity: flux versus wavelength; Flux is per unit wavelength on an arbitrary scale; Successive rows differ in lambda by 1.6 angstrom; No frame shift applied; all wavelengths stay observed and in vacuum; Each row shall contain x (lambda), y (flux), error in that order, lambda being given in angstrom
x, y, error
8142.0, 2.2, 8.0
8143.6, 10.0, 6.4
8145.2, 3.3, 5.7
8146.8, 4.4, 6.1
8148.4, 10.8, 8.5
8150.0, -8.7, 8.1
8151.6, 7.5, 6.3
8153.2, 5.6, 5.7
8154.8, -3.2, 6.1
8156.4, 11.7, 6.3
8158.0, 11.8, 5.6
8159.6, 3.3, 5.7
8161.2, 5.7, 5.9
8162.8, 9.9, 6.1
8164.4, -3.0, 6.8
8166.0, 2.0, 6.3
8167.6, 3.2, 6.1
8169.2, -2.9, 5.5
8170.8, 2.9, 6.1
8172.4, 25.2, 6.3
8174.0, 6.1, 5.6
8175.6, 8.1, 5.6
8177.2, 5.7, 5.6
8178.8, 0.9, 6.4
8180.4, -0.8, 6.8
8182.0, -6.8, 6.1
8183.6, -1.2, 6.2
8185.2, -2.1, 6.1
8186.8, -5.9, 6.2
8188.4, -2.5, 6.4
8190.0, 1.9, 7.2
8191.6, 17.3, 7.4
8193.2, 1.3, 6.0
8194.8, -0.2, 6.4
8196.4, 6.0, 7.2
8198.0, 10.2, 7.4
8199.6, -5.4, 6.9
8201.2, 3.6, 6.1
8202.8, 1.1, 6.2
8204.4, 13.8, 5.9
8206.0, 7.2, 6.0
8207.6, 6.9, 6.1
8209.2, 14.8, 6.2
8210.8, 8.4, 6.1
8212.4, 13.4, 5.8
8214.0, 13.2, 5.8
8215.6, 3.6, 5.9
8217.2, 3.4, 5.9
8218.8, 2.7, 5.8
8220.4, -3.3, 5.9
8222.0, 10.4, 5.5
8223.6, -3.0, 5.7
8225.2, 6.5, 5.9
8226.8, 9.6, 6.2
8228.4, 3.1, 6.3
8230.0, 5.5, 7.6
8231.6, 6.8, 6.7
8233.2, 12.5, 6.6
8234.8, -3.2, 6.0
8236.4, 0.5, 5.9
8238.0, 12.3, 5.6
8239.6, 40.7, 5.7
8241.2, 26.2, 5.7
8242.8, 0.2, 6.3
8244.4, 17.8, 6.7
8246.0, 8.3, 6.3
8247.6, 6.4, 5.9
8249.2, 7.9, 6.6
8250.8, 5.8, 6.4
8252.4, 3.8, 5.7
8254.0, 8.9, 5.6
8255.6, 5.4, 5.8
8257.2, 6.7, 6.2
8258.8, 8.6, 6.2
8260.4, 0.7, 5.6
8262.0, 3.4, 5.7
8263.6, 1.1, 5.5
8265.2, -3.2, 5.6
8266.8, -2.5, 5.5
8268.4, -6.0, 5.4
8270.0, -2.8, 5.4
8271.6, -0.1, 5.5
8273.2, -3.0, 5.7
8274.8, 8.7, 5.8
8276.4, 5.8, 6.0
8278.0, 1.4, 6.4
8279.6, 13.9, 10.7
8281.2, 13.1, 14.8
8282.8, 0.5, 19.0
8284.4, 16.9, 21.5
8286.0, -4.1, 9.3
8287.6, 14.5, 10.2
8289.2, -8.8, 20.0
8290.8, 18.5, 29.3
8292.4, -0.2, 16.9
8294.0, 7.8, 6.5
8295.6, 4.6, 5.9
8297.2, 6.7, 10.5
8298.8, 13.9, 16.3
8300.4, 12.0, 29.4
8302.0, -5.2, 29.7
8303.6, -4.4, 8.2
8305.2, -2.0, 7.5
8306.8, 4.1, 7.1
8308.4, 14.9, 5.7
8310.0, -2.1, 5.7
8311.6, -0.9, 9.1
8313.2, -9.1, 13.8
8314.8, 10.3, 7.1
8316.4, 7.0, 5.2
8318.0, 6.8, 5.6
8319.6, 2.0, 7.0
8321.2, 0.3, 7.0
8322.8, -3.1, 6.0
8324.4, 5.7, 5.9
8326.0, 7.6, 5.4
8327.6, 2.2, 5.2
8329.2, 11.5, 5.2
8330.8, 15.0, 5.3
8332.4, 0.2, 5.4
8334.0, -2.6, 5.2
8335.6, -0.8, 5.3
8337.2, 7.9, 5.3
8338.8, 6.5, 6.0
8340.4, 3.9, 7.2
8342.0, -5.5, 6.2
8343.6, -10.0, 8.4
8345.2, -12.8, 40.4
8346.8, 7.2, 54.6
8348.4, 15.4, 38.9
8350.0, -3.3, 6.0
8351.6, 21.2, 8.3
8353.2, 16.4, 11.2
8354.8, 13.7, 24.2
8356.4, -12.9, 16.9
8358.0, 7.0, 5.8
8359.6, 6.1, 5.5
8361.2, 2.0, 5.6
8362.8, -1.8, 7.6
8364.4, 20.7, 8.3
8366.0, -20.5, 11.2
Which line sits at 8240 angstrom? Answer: H-gamma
